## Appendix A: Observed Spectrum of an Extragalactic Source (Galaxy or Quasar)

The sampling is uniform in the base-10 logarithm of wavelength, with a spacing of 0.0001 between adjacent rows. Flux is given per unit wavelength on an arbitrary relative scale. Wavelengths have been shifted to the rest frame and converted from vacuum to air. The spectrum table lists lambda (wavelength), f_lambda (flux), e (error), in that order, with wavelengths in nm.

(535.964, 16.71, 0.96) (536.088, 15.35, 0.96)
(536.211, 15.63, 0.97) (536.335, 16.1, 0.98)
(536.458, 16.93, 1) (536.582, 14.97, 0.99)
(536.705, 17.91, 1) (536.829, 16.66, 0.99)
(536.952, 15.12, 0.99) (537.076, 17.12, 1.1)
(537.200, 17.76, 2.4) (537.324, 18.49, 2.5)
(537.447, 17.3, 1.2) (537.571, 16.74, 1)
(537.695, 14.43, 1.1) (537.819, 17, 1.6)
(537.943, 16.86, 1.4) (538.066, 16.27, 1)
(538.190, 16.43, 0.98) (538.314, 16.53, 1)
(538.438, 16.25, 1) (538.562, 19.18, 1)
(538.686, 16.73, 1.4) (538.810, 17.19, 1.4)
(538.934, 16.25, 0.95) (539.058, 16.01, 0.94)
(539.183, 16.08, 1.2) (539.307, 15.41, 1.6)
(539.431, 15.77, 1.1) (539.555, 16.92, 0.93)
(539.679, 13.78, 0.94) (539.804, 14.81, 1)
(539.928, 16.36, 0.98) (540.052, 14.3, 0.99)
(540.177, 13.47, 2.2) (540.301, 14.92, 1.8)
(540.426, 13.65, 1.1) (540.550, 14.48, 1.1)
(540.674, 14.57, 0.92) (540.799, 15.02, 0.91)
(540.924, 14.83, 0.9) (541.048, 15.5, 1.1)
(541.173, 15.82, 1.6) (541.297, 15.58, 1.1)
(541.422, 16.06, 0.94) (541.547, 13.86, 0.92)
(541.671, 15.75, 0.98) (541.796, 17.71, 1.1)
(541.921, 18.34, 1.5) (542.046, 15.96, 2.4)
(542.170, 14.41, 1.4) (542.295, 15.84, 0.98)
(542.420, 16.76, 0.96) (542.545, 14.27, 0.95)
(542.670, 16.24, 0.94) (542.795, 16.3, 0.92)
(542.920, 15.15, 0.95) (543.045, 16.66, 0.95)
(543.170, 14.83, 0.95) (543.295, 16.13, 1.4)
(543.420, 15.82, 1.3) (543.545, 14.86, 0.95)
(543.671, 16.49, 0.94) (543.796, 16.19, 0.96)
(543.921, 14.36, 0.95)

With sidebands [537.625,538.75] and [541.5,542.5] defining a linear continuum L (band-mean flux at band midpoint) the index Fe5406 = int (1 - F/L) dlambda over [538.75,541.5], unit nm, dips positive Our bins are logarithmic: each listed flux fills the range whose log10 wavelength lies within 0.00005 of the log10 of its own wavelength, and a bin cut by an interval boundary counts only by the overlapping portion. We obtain 0.18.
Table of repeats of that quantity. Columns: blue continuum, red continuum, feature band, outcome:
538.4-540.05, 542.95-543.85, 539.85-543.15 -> 0.108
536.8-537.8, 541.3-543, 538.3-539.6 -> -0.011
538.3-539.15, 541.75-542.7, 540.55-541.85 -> 0.076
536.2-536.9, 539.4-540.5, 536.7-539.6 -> -0.182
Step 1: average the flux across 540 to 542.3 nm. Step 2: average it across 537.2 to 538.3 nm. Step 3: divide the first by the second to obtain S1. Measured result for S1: 0.91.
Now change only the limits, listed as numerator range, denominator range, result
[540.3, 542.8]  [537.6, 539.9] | 0.96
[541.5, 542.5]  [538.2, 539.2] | 0.96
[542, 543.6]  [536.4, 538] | 0.94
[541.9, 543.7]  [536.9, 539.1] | 0.94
